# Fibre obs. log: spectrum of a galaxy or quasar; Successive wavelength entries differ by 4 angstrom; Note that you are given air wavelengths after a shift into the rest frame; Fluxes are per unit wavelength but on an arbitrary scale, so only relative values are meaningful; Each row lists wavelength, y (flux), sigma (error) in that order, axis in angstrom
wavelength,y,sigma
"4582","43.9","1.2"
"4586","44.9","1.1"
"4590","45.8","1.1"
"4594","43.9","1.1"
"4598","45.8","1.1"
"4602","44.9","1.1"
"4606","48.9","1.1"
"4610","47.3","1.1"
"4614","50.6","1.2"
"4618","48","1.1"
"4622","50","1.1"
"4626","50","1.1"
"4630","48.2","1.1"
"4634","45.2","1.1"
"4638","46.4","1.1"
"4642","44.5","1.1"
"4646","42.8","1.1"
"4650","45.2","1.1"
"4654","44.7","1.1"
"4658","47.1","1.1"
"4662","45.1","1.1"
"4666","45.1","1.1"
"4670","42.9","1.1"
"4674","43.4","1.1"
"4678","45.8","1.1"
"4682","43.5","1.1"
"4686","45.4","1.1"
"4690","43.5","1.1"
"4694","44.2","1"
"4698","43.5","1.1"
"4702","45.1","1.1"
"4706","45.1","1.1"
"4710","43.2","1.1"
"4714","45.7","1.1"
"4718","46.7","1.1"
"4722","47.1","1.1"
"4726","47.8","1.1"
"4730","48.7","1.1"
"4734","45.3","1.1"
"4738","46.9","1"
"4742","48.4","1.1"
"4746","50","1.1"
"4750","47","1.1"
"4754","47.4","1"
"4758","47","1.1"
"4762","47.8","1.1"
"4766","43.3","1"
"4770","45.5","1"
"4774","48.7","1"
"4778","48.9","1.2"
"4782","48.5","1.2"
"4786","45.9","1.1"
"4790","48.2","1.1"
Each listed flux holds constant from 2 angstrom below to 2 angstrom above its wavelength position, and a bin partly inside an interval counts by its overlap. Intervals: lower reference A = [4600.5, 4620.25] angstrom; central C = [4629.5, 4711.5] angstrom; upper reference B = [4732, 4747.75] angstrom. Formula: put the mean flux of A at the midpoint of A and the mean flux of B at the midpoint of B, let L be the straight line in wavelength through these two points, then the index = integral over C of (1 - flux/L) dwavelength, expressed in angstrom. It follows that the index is 5.4 angstrom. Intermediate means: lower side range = 48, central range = 44.7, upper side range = 47.6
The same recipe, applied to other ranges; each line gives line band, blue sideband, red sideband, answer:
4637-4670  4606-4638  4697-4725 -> 1.6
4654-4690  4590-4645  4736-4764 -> 2.0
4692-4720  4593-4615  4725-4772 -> 1.3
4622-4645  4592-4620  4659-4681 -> -0.5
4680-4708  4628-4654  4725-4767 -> 1.2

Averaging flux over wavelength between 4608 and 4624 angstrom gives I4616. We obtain 49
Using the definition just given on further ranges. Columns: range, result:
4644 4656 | 44.2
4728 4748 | 47.9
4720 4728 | 47.5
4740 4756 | 48.2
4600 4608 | 46.9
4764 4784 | 47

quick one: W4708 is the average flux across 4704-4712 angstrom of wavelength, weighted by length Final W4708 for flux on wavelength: 44.2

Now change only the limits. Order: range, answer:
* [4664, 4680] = 44.3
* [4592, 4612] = 46.2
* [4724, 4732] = 48.2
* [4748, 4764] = 47.3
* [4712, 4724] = 46.5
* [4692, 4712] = 44.2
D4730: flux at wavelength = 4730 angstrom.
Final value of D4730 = 48.7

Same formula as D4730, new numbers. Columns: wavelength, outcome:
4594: 43.9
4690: 43.5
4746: 50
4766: 43.3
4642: 44.5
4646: 42.8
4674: 43.4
